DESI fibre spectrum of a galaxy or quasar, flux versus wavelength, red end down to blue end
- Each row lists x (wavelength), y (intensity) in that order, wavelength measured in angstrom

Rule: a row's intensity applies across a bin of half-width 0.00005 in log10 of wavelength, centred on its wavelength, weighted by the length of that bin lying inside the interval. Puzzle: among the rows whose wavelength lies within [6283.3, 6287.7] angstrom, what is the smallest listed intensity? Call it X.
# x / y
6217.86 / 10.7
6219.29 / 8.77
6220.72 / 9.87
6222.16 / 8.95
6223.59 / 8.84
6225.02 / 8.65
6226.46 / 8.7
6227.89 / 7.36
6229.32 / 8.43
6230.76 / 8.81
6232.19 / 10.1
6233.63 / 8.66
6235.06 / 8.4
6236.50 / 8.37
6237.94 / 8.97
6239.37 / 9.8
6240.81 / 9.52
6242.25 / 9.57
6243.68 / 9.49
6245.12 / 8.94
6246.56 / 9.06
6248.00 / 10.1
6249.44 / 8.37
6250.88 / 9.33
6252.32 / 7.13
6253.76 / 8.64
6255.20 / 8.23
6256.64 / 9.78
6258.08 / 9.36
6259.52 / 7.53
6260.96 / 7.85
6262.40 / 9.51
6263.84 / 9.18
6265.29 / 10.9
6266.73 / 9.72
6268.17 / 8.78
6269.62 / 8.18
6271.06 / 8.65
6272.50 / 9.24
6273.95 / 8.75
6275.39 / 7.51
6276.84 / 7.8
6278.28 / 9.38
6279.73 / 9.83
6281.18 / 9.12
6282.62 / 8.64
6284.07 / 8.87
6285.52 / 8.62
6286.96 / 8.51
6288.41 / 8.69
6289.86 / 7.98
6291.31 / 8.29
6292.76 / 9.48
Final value 8.51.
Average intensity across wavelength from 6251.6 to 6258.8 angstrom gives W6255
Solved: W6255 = 8.63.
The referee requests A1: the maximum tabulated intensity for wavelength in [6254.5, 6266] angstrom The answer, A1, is 10.9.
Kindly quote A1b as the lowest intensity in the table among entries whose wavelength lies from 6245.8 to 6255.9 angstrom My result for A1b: 7.13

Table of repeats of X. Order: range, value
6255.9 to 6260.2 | 7.53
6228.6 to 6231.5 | 8.43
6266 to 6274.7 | 8.18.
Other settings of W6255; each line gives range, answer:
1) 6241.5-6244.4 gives 9.54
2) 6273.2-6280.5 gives 8.65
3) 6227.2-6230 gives 7.9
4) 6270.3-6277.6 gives 8.4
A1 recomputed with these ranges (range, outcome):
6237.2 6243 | 9.8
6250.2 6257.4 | 9.78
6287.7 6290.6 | 8.69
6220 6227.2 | 9.87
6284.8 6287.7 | 8.62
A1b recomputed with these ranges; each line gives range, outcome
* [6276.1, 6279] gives 7.8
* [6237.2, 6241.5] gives 8.97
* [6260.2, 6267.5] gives 7.85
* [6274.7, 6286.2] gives 7.51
